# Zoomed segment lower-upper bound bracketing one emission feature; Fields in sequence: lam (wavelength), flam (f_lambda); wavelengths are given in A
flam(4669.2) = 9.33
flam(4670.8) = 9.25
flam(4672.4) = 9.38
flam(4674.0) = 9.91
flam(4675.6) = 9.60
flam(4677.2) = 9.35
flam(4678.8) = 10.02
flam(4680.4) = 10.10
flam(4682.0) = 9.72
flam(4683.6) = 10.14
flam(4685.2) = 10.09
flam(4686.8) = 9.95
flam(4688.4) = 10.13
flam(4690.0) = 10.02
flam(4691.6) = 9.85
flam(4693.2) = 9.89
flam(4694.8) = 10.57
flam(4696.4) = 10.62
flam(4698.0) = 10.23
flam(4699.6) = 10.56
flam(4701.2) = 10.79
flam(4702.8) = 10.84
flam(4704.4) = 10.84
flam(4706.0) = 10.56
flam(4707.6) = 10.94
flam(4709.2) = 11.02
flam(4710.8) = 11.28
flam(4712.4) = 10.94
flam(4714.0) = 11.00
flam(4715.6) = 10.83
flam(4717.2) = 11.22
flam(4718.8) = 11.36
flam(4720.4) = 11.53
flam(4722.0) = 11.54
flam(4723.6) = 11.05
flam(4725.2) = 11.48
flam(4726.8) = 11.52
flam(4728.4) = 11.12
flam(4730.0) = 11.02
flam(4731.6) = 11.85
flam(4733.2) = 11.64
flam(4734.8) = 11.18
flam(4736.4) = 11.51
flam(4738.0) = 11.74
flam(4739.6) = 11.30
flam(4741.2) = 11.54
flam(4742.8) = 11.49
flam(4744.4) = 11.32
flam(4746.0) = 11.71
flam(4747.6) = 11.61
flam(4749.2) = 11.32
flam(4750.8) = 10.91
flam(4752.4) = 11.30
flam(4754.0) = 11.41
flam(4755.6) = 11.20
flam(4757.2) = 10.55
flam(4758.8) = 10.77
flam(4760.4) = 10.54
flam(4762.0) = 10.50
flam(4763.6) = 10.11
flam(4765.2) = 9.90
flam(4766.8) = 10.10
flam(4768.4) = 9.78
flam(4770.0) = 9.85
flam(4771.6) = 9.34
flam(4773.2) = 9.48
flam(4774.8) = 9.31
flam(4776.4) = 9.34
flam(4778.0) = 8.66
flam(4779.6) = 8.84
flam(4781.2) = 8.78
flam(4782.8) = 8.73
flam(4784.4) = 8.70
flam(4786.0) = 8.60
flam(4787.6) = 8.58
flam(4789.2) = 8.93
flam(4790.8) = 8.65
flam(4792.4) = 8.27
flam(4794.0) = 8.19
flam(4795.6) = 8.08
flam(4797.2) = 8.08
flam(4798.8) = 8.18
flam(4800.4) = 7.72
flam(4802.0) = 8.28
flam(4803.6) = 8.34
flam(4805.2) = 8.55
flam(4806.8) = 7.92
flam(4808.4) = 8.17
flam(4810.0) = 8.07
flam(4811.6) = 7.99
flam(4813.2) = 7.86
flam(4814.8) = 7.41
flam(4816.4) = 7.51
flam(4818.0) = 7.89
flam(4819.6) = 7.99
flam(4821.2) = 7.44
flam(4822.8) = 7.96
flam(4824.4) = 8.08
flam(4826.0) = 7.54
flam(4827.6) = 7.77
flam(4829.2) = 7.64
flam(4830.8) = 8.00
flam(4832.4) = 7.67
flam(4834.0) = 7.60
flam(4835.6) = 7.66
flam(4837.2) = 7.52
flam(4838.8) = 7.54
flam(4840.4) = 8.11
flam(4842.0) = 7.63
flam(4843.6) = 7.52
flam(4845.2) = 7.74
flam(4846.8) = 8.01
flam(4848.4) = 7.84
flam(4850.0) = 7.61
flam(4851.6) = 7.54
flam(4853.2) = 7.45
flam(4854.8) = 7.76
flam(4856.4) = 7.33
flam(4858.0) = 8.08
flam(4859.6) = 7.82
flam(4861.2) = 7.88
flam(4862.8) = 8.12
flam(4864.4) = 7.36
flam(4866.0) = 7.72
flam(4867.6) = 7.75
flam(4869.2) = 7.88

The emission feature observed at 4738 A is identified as C IV 1549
